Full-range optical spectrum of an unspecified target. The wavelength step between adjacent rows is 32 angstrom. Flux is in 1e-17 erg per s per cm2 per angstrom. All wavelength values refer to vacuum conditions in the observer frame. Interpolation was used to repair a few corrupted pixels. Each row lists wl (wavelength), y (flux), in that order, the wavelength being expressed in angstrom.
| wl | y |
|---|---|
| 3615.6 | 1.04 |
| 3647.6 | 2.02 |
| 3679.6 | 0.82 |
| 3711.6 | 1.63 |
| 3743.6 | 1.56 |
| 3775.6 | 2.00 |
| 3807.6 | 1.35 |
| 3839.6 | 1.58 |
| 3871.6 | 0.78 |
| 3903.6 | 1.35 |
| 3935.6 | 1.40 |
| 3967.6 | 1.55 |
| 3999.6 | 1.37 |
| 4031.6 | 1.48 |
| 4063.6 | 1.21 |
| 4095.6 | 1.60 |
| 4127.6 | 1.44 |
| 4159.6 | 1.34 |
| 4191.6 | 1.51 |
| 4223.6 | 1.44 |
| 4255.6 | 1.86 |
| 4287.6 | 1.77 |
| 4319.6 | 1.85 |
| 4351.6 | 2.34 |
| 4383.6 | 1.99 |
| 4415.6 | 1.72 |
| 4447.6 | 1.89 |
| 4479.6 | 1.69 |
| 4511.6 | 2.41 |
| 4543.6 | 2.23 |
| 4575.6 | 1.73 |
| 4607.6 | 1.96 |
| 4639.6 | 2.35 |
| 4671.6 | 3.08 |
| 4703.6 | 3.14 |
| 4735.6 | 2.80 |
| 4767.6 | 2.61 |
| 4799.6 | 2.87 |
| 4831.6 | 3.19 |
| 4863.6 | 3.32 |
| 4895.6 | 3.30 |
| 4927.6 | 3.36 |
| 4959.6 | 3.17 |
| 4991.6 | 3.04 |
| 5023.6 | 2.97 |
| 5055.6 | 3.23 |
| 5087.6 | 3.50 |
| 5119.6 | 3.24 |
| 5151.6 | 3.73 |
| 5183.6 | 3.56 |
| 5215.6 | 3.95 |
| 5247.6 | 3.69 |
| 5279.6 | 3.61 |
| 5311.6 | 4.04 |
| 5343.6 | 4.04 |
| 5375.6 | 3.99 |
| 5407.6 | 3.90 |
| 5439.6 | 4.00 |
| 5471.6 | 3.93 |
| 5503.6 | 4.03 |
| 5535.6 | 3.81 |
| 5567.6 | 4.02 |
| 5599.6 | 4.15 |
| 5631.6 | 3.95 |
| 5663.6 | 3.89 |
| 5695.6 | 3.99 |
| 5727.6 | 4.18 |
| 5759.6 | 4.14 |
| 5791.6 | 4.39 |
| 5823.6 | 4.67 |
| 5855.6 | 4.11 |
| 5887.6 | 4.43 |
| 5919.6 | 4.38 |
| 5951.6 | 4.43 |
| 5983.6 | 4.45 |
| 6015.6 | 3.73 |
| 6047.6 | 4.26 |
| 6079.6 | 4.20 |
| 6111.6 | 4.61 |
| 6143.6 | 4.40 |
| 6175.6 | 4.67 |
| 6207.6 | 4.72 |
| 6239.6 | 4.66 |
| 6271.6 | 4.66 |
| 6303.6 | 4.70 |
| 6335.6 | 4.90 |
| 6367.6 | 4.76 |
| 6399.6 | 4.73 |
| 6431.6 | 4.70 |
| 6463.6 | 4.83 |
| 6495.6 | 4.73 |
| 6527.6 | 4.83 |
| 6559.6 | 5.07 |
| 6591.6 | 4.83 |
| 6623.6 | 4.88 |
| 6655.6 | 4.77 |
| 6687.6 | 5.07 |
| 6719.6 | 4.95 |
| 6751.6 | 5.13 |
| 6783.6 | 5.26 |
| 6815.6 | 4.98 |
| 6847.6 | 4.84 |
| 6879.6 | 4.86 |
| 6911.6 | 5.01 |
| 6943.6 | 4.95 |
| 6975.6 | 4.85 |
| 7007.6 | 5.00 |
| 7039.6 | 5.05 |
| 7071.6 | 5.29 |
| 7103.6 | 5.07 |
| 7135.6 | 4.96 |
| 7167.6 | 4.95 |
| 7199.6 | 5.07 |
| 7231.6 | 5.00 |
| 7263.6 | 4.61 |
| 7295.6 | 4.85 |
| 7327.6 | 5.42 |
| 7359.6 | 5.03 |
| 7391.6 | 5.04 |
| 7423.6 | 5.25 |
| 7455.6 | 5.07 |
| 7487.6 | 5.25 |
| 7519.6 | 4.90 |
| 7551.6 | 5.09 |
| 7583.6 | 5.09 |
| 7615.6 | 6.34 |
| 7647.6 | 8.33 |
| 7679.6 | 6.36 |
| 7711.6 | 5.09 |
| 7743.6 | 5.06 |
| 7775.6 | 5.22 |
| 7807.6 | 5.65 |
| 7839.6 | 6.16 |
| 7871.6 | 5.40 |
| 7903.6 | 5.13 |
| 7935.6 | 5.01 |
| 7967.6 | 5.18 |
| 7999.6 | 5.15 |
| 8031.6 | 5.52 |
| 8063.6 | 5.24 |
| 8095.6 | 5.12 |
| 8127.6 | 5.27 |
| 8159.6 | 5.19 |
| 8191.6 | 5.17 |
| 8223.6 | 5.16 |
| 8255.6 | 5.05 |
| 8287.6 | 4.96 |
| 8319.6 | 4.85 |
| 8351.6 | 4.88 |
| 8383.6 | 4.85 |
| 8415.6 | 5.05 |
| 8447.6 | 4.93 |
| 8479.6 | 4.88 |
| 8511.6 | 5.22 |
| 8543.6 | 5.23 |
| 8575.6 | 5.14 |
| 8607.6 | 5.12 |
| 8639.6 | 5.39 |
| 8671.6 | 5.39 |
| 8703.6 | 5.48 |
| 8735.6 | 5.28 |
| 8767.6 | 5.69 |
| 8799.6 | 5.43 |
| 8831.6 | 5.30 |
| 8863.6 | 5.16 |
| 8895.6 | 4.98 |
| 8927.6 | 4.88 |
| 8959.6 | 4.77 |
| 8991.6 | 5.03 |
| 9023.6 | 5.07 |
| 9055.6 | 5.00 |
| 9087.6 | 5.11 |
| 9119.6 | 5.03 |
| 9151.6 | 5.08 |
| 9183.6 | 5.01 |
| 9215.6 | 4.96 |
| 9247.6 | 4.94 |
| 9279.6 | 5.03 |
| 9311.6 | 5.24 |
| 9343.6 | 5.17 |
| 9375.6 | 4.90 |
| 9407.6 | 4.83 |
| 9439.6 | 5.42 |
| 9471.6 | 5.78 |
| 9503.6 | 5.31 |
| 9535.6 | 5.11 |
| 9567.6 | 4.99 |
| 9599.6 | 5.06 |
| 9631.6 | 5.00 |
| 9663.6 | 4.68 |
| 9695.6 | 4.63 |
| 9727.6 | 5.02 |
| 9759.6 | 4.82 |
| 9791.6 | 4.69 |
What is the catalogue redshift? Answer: 0.164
